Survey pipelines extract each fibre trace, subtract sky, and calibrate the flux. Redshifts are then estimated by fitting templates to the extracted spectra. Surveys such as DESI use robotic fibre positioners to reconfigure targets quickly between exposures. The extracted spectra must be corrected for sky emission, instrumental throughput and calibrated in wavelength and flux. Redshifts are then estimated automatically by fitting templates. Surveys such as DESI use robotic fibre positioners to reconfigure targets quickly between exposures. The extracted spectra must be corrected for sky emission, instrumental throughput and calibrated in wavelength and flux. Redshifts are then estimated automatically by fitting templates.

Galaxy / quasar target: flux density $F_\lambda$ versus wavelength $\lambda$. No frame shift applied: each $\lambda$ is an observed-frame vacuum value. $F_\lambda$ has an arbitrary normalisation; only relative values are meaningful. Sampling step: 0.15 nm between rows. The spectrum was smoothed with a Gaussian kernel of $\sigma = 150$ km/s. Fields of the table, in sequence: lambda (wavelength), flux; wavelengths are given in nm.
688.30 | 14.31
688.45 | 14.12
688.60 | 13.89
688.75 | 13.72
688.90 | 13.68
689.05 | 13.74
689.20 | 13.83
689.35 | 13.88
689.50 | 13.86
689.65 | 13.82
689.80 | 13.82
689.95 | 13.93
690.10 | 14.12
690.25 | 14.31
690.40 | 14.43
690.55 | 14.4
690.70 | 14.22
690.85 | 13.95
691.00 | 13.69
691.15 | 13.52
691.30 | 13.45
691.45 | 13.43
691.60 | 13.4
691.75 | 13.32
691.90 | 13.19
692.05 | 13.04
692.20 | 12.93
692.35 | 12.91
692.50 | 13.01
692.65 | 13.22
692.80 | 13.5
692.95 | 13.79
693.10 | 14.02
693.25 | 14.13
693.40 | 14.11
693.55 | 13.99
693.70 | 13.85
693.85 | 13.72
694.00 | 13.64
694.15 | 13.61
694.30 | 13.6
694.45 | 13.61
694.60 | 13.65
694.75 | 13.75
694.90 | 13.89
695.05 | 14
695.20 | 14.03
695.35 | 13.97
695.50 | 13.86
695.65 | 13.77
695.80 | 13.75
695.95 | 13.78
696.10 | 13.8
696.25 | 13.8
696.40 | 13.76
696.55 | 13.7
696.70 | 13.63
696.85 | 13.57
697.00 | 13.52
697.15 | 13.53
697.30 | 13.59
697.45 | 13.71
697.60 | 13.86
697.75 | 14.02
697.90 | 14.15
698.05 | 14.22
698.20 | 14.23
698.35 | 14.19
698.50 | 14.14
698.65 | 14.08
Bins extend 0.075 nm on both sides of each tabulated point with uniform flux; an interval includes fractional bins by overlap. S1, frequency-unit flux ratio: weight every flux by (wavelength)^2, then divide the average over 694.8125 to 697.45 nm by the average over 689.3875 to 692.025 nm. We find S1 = 1.01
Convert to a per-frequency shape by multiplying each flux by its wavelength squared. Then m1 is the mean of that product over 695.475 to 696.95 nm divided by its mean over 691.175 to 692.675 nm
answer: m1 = 1.05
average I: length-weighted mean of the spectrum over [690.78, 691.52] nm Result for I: 13.6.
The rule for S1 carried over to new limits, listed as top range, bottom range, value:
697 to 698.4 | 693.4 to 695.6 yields 1.02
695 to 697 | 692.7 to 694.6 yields 1.01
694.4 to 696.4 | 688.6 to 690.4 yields 1.01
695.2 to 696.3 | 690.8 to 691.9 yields 1.04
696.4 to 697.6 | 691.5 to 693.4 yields 1.03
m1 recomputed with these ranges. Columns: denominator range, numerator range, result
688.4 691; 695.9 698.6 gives 1.01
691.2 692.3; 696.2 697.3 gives 1.04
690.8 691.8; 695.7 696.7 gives 1.03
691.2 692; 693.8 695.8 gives 1.04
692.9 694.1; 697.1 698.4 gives 1.02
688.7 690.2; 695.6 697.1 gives 1.01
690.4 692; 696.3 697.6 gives 1.01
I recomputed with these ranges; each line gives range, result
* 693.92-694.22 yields 13.6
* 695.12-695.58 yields 14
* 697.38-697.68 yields 13.8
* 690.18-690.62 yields 14.4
